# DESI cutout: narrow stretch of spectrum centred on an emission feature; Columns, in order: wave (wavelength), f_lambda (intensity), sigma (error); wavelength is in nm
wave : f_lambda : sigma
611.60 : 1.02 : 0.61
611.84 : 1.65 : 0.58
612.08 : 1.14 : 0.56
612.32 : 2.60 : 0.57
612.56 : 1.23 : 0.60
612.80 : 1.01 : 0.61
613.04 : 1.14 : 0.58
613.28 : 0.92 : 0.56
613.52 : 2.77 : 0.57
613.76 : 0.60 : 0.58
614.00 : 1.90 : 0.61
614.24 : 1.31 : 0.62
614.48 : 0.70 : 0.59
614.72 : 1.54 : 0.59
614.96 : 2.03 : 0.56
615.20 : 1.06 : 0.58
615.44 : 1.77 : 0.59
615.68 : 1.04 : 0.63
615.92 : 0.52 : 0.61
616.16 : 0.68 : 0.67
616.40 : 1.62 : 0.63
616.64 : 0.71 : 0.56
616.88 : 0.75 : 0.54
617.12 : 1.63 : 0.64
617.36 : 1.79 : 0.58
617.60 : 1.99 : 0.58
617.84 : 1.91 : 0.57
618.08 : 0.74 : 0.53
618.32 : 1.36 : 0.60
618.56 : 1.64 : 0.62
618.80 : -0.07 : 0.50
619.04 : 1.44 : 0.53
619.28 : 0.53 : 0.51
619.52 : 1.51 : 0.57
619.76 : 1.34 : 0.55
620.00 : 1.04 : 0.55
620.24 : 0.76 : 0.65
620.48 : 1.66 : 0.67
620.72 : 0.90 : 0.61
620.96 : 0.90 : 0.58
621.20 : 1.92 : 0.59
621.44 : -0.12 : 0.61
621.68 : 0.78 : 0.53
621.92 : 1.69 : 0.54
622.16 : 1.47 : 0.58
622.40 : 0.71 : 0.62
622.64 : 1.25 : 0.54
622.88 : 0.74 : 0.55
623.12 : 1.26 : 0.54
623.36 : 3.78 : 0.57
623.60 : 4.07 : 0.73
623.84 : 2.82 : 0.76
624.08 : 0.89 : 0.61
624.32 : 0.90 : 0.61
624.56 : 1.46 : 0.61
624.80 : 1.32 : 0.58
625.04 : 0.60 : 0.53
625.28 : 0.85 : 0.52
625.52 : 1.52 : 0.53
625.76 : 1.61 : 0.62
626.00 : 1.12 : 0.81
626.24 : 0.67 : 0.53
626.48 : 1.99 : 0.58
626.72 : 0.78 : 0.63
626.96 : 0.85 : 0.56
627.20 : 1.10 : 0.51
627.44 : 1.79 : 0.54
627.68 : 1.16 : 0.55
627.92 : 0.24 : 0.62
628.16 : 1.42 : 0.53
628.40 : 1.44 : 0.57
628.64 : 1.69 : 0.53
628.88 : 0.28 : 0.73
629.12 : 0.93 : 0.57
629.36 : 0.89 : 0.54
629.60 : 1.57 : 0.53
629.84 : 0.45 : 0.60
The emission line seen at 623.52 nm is [O III]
